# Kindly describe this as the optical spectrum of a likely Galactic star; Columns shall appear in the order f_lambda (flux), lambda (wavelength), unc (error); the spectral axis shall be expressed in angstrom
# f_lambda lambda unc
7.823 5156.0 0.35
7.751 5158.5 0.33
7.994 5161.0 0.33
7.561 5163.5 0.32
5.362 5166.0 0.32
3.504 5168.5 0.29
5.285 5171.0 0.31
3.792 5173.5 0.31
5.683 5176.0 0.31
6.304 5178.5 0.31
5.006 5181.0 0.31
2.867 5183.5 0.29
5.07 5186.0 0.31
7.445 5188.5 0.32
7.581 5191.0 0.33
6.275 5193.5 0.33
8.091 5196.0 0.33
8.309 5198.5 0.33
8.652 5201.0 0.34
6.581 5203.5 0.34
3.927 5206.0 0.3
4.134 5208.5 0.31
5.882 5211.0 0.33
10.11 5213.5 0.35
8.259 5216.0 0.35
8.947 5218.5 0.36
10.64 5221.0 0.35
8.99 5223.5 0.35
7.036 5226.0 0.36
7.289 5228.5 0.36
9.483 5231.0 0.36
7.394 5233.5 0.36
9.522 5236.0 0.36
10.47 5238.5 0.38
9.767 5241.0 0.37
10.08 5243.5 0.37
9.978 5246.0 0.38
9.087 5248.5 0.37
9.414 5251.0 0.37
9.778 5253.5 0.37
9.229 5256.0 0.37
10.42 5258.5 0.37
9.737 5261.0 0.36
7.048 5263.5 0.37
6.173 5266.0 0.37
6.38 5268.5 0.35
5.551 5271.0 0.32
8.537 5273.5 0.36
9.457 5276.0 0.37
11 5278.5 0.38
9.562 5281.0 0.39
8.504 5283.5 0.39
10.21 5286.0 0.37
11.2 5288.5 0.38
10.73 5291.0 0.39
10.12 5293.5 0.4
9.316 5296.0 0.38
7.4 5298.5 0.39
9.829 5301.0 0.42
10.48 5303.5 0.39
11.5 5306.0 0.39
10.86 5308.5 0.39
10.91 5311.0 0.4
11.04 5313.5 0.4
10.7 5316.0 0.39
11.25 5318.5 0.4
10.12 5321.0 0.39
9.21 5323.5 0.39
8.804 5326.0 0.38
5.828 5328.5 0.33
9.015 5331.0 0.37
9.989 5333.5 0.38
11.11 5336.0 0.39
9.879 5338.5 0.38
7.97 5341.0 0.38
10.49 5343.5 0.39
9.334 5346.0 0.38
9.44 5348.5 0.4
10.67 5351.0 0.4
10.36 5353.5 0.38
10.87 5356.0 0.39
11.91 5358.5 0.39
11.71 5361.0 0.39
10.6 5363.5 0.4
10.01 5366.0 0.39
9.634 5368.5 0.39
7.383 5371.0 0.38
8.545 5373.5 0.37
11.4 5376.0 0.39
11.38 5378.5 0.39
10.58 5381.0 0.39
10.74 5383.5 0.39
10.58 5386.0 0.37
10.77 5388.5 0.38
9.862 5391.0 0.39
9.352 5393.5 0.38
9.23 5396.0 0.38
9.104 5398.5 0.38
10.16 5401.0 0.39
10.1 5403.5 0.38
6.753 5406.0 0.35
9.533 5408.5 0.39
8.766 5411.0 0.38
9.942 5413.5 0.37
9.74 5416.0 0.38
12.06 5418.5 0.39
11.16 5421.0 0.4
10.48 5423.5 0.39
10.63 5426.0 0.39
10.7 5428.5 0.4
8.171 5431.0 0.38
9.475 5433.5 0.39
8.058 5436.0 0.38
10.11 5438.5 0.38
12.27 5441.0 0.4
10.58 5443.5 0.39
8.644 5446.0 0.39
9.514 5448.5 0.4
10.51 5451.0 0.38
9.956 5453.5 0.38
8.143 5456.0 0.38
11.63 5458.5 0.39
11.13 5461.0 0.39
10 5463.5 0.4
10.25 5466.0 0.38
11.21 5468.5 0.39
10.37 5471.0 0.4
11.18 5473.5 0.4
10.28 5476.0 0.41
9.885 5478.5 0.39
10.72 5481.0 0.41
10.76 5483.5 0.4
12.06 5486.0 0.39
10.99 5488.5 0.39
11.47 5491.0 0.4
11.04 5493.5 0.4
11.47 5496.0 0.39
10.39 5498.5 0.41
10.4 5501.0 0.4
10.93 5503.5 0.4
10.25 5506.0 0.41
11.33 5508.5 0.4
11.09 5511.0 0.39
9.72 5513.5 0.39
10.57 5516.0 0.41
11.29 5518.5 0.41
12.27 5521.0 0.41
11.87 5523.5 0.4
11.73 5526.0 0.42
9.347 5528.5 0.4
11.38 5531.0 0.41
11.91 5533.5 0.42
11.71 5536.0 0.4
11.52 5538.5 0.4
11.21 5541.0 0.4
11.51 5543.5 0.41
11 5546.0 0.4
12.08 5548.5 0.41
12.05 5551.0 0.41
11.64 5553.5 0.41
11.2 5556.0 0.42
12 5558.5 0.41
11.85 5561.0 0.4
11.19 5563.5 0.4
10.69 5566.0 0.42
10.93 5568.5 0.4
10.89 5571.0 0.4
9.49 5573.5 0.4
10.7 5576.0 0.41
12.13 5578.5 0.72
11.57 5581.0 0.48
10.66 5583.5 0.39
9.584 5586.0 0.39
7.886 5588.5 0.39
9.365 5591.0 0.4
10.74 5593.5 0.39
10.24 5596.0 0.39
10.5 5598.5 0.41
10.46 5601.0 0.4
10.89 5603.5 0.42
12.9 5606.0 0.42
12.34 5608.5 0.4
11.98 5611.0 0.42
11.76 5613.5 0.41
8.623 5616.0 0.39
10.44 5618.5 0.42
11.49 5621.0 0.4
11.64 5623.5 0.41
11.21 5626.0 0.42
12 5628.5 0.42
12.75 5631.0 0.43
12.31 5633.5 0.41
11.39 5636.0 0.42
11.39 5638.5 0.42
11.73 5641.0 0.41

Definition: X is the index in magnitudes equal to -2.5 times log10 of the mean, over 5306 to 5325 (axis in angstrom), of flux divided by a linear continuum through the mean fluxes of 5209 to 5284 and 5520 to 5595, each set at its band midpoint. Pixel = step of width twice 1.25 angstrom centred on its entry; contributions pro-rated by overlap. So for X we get -0.149 mag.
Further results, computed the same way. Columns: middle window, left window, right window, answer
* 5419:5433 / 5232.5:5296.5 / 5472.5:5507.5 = 0.009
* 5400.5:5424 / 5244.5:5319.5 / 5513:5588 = 0.051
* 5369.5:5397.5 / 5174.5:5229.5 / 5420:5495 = -0.066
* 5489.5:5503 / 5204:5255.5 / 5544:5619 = -0.062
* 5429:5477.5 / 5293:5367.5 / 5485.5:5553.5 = 0.074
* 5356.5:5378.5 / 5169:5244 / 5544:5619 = -0.163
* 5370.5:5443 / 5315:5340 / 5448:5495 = 0.022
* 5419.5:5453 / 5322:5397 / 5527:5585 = 0.040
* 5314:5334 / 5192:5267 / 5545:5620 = -0.042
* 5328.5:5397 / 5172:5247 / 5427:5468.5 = -0.108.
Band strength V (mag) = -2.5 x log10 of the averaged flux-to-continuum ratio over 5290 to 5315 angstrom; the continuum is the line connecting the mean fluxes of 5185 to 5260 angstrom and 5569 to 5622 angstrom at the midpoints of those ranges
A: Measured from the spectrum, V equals -0.16 mag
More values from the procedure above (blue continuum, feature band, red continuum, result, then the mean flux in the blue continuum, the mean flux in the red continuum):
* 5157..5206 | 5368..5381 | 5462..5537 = -0.078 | 6.22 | 10.9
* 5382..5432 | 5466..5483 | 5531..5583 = -0.003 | 9.9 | 11.4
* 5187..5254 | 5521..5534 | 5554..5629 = -0.086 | 8.23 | 10.9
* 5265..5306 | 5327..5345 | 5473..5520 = 0.041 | 9.12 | 10.8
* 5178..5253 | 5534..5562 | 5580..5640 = -0.110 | 7.79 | 11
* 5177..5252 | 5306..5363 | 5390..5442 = -0.131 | 7.74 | 9.78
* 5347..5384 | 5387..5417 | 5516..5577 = 0.117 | 10.3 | 11.3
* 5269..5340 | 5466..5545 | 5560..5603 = -0.074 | 9.68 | 10.5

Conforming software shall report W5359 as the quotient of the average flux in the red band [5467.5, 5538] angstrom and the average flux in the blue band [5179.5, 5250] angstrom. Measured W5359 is 1.42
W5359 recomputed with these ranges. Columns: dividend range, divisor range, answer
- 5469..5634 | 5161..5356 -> 1.30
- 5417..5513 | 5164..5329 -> 1.27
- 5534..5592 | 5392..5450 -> 1.13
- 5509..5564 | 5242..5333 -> 1.21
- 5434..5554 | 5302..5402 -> 1.07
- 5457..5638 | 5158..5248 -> 1.52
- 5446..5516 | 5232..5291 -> 1.16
